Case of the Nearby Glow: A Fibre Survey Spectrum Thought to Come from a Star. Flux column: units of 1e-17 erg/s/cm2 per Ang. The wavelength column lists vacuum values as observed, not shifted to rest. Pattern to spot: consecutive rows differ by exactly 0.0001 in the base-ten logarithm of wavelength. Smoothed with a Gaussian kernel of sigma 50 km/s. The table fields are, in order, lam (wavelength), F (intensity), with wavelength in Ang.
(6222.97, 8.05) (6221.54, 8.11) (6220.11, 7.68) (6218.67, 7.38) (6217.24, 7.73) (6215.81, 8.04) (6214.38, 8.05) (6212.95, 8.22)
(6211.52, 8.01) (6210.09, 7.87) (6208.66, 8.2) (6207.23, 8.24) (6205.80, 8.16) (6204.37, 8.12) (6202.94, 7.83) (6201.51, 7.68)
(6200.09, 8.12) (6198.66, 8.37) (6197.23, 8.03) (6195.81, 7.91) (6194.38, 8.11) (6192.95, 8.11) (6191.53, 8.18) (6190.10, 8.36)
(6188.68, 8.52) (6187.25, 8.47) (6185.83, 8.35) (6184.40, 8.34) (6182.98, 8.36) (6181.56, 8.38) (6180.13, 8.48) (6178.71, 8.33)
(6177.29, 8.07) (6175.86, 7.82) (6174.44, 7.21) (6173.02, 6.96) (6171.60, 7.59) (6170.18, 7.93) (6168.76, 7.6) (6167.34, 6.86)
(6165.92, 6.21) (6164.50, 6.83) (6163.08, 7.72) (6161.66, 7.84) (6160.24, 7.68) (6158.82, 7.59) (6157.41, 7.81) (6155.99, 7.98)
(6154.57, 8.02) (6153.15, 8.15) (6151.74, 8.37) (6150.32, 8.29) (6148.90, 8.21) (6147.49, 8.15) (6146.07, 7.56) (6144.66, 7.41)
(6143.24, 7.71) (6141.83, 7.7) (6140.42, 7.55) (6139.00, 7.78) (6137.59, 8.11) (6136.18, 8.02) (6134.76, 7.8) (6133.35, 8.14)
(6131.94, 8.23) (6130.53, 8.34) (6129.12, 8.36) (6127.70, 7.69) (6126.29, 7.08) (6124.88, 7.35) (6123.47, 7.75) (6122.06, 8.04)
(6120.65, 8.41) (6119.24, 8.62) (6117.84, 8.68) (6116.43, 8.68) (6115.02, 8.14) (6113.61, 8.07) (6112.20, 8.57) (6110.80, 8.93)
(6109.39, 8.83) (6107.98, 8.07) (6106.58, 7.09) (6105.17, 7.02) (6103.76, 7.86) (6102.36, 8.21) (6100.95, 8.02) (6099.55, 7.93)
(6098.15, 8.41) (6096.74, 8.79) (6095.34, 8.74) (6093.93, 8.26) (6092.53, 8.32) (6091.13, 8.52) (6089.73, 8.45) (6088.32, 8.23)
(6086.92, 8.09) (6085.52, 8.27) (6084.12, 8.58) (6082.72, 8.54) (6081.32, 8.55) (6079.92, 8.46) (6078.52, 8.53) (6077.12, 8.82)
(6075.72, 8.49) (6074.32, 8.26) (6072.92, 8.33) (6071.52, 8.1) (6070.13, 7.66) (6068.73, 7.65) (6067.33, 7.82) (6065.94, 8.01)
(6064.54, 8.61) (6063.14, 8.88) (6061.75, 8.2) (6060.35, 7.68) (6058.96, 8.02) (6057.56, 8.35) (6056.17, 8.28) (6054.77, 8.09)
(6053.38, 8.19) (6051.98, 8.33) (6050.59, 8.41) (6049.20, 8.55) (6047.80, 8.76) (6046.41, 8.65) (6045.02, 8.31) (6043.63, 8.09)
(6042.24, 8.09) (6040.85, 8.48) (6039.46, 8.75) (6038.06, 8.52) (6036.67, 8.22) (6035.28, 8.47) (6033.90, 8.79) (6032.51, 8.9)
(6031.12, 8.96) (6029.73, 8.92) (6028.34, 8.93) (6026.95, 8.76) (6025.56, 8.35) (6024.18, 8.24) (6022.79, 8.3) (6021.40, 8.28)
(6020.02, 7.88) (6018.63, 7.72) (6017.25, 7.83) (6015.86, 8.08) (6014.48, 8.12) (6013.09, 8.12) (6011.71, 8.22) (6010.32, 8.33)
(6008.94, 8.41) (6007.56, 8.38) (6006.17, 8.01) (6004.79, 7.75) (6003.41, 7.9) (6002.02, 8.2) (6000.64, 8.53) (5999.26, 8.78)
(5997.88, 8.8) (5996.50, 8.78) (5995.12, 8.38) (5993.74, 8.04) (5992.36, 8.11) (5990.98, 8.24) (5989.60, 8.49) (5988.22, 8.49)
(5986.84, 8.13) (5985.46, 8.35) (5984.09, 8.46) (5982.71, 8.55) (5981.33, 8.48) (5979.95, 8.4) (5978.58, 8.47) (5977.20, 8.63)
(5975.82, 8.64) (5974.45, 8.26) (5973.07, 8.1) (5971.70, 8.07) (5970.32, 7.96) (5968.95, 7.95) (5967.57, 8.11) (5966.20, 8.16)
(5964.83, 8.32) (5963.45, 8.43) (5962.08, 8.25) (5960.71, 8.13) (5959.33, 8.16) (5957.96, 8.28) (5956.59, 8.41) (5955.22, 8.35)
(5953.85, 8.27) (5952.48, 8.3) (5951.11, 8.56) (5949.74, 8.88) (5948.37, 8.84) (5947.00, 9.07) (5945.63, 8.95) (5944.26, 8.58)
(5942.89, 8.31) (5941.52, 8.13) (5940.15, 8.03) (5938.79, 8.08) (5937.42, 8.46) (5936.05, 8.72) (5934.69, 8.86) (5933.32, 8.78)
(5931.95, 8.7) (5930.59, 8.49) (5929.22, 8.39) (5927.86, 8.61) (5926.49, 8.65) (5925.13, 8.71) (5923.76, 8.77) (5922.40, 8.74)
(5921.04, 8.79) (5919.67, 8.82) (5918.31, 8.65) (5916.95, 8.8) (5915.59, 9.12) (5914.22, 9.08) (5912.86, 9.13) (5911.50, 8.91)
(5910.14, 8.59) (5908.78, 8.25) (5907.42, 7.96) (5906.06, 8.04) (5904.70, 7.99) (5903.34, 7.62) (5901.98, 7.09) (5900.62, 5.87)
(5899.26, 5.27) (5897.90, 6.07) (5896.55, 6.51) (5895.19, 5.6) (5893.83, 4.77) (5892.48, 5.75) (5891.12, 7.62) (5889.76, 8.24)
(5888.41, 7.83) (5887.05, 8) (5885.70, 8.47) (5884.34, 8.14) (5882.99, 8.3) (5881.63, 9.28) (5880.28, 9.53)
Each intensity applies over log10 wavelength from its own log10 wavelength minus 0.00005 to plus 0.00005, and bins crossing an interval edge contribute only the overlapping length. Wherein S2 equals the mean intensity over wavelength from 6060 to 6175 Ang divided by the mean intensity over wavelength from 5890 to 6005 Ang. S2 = 0.98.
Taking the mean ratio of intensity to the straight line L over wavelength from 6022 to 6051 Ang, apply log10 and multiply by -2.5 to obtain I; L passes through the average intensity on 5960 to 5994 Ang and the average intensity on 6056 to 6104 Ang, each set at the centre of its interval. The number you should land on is -0.03 mag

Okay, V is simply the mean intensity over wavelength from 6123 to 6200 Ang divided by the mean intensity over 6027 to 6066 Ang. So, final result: 0.93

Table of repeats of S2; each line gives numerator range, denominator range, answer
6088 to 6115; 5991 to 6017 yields 0.99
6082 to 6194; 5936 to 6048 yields 0.96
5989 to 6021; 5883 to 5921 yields 1.07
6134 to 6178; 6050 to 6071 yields 0.94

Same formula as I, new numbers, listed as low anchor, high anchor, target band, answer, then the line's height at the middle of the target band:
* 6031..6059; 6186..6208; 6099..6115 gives 0.035 mag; 8.32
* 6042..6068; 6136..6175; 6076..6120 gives -0.041 mag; 8.02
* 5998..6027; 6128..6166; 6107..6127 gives -0.038 mag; 7.94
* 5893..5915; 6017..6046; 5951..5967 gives -0.069 mag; 7.79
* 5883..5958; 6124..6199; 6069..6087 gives -0.052 mag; 7.96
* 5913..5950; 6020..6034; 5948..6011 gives 0.038 mag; 8.63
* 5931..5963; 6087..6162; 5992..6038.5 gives -0.004 mag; 8.32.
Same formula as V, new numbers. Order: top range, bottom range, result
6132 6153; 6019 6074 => 0.95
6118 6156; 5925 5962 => 0.94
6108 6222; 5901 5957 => 0.94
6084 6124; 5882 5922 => 1.07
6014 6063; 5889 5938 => 1.05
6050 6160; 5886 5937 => 1.02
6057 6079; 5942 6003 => 0.98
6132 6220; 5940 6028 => 0.95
